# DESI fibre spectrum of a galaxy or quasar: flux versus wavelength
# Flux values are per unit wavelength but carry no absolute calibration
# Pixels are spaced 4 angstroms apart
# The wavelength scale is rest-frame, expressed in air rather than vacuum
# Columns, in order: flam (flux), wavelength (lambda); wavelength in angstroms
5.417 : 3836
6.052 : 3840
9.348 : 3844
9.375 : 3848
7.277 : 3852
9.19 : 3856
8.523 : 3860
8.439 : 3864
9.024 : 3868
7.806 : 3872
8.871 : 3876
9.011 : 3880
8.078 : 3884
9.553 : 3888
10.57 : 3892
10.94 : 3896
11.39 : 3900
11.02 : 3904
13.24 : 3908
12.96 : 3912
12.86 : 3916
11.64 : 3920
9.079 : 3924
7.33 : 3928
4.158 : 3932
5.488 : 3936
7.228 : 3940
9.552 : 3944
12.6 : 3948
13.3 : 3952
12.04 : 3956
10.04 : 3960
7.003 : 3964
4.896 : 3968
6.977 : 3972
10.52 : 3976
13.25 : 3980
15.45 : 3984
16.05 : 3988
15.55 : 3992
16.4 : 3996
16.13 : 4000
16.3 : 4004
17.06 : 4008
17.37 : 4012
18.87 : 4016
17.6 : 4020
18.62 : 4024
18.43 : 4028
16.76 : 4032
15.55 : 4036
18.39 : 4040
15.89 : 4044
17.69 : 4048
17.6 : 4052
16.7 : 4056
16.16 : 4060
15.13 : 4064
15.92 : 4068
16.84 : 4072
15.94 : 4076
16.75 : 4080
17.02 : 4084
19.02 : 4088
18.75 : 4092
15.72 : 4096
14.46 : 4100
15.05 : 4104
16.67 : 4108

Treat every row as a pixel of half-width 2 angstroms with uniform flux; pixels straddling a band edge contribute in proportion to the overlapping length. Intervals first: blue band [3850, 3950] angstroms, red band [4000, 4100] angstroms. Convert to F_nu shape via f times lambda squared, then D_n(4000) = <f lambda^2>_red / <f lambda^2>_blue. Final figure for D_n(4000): 1.94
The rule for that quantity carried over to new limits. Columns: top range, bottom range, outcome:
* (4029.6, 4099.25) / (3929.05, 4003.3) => 1.60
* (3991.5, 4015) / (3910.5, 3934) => 1.81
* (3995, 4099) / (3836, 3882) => 2.25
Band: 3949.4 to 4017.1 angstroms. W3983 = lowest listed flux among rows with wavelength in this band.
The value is 4.896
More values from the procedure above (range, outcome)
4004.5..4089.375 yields 15.13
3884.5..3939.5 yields 4.158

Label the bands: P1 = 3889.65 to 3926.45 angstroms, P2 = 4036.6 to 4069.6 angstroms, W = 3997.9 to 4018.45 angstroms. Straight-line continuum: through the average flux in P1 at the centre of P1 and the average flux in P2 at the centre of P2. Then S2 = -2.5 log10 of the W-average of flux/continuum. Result -0.14 mag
